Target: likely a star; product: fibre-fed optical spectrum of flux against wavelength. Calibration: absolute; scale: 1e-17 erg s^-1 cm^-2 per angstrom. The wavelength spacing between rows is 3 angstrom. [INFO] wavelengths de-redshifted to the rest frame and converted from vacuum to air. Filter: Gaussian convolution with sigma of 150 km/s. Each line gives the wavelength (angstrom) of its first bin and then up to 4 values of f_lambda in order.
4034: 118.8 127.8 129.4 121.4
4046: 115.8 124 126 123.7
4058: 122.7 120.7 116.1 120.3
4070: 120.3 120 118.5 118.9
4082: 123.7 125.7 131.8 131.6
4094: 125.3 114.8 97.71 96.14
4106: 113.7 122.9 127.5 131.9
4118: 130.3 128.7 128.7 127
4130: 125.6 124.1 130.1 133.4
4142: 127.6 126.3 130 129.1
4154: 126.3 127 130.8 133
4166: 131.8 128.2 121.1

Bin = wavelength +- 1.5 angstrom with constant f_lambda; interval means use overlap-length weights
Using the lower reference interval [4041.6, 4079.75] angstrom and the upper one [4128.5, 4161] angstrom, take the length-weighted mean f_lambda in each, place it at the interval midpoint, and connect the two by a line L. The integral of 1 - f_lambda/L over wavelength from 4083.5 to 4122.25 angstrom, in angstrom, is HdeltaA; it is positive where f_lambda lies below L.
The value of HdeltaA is 0.96 angstrom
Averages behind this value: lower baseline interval 121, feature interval 121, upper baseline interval 128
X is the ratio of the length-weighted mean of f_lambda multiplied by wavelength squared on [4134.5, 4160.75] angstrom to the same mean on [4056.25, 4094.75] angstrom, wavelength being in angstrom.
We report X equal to 1.09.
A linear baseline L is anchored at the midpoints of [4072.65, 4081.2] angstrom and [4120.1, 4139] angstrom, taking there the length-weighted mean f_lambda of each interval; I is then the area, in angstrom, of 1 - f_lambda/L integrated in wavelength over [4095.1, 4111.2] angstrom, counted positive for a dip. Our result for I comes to 1.7 angstrom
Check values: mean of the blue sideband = 119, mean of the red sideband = 128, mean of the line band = 110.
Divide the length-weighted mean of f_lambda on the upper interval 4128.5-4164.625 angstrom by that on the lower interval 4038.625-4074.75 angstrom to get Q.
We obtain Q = 1.06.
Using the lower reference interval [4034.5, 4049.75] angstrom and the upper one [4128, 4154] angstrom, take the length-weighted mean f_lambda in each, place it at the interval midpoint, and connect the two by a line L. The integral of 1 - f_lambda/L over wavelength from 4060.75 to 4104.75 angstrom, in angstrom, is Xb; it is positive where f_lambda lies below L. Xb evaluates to 2.32 angstrom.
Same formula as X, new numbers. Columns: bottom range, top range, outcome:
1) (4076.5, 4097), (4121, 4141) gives 1.05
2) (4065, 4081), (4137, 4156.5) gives 1.12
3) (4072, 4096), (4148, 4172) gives 1.08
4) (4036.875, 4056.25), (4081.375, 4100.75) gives 1.01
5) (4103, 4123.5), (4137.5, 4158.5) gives 1.06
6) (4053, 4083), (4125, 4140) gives 1.09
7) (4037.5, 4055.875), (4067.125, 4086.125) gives 0.99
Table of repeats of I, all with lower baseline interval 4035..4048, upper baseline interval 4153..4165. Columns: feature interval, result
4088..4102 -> 0.9 angstrom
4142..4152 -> 0.0 angstrom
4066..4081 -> 0.6 angstrom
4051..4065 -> 0.3 angstrom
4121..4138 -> 0.1 angstrom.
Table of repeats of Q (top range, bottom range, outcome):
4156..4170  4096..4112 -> 1.18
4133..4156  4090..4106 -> 1.14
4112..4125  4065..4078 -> 1.08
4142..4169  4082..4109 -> 1.10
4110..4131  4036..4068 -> 1.05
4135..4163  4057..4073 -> 1.08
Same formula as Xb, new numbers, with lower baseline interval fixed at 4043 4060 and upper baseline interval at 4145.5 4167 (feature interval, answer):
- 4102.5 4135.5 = 0.7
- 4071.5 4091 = 0.1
